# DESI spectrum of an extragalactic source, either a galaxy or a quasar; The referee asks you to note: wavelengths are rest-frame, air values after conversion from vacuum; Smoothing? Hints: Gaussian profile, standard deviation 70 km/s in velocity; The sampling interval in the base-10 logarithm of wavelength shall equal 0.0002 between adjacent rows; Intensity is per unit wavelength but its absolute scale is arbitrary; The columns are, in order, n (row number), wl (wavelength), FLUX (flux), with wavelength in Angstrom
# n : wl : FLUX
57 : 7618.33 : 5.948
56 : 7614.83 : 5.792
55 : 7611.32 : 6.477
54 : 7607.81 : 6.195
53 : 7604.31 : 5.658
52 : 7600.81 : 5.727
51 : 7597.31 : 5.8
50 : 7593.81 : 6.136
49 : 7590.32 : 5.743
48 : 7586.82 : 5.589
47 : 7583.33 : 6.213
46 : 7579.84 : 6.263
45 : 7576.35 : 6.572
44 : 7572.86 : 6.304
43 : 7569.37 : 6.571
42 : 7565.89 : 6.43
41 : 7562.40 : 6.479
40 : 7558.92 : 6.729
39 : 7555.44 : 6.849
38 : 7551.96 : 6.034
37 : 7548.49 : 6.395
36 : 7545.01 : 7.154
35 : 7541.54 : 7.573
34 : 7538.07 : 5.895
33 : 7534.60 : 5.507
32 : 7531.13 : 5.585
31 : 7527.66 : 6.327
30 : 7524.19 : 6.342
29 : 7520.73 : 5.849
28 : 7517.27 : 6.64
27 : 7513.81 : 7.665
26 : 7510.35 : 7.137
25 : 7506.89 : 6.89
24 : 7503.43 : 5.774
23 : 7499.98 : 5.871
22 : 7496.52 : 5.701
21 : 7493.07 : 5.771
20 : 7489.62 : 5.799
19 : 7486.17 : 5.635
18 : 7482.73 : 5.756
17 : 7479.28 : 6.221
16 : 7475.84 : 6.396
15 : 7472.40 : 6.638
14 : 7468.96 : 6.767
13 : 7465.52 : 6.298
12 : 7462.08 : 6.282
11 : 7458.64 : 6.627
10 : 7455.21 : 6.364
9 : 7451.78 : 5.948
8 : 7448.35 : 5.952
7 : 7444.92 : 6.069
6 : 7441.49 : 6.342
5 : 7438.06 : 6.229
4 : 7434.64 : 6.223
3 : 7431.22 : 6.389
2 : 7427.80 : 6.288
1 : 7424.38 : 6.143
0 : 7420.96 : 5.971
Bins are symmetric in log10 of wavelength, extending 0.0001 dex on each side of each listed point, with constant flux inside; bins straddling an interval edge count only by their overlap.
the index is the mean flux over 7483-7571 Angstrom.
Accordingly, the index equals 6.34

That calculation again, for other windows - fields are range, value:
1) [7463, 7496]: 6.13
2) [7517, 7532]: 6.13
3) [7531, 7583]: 6.44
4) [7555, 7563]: 6.69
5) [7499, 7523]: 6.56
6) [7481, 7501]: 5.75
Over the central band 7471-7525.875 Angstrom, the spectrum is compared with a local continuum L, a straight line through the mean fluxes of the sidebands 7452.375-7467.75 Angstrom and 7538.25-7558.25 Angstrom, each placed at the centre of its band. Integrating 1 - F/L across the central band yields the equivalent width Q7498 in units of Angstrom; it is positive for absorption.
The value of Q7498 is 2.3 Angstrom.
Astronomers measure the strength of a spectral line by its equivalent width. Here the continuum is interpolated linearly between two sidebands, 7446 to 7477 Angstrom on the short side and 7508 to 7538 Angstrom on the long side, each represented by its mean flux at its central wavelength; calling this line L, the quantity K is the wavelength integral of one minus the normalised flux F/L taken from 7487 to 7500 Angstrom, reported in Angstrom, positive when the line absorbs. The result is 1.2 Angstrom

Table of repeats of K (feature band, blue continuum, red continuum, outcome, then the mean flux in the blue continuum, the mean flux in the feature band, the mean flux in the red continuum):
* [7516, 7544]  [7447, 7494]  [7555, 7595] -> 0.1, 6.18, 6.23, 6.31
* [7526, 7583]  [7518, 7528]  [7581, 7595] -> -3.2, 6.2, 6.41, 5.93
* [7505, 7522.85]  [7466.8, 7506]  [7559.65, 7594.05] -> -2.1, 6.05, 6.82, 6.25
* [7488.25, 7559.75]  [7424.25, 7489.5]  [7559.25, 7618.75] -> -2.0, 6.23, 6.36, 6.13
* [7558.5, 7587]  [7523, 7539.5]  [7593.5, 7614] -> -2.0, 5.92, 6.37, 5.98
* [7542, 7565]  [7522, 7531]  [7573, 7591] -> -1.9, 6.17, 6.65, 6.11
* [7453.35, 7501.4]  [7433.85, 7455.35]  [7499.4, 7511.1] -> 1.0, 6.14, 6.15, 6.41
